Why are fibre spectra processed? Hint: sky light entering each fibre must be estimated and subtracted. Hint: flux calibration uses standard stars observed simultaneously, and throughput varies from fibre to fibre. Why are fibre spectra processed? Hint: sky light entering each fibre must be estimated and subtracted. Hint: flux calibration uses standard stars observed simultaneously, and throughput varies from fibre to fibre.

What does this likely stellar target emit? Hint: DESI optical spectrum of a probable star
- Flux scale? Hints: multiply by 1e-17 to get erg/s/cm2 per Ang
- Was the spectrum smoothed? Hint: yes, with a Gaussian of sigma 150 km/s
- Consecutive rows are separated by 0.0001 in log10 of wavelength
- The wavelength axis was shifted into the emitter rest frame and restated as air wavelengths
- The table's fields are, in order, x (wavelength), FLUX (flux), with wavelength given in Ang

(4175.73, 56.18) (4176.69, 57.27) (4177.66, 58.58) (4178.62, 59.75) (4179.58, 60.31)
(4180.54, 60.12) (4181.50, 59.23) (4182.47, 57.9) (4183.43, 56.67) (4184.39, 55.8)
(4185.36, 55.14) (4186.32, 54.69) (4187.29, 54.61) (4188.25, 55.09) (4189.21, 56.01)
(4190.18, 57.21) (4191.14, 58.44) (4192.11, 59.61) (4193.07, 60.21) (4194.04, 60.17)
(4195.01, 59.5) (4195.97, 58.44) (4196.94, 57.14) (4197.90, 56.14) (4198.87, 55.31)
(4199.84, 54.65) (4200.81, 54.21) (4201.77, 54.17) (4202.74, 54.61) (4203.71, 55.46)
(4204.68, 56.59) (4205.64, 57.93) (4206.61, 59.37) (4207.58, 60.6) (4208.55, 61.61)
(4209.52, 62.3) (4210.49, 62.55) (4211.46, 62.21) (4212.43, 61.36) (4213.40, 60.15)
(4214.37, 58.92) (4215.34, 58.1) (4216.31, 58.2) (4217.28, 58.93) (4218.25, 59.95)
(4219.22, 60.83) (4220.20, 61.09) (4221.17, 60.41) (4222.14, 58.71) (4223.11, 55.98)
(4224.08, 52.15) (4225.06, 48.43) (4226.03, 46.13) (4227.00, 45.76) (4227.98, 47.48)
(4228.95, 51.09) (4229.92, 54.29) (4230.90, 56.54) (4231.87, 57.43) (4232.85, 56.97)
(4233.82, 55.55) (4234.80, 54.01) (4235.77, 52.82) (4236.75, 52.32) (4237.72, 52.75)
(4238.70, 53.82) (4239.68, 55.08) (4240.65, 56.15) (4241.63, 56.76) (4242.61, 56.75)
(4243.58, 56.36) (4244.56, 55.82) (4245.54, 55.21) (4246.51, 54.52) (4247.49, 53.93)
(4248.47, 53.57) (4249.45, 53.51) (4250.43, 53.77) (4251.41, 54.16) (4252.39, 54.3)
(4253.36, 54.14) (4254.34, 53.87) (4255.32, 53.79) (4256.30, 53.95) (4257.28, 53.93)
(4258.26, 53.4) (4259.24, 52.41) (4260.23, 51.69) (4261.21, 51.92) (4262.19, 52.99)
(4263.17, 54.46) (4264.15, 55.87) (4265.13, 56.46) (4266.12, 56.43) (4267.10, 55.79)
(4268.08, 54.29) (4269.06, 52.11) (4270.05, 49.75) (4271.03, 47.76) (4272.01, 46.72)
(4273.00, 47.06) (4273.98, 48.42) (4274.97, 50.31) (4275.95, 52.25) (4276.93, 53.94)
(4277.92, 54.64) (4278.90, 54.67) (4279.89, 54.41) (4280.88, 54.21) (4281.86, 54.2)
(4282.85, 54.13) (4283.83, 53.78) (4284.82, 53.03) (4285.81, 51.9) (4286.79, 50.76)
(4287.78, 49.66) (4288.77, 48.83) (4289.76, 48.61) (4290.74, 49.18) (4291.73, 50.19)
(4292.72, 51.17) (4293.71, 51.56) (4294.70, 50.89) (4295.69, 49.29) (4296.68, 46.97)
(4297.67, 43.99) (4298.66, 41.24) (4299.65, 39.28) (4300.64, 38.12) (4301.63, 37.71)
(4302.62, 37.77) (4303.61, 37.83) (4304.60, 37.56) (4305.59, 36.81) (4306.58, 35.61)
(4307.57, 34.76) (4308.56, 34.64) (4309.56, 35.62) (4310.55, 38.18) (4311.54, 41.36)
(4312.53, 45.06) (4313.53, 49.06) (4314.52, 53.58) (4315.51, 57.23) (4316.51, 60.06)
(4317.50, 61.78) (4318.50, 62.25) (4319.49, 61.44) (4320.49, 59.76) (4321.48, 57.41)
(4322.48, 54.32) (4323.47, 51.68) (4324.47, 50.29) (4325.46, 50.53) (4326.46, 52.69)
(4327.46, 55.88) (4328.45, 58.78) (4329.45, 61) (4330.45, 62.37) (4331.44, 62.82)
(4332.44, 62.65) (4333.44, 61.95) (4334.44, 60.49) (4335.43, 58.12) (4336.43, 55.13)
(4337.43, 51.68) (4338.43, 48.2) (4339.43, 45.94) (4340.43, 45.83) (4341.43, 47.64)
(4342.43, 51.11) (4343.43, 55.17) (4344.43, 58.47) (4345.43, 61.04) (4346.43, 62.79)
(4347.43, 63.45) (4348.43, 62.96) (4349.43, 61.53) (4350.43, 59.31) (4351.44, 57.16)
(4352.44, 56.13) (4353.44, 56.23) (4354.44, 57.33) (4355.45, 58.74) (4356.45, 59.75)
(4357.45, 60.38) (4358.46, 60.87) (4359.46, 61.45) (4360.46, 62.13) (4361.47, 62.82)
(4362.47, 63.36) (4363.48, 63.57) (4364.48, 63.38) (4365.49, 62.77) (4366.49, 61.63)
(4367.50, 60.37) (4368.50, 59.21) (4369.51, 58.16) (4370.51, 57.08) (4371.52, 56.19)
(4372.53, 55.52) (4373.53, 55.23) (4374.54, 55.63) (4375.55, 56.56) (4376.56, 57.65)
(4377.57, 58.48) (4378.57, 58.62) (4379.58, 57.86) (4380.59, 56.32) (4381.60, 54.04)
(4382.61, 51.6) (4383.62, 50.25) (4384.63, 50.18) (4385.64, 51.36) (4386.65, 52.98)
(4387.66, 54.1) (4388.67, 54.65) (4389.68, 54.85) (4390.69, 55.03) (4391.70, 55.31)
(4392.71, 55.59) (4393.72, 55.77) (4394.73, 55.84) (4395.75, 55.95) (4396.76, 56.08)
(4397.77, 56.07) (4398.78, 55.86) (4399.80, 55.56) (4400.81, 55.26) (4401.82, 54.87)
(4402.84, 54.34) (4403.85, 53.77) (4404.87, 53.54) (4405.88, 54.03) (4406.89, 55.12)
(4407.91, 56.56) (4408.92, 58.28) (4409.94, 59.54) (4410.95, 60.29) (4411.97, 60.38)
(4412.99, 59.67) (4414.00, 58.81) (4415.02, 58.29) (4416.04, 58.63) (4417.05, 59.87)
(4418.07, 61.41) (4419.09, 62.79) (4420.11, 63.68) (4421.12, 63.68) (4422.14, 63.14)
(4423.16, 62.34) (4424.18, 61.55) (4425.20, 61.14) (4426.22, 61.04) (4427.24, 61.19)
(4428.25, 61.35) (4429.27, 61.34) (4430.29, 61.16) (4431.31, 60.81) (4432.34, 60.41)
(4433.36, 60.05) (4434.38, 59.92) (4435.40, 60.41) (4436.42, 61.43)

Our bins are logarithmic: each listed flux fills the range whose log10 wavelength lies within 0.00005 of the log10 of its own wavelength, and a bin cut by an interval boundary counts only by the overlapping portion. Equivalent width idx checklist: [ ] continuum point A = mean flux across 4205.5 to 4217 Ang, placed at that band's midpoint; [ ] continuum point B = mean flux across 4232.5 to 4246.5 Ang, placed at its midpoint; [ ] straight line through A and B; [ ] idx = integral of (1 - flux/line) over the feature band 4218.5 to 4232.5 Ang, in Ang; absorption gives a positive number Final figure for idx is 0.9 Ang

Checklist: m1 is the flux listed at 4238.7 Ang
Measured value 53.82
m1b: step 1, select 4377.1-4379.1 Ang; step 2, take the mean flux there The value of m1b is 58.7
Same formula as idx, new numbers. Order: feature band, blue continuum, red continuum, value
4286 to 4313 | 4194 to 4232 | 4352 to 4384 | 6.8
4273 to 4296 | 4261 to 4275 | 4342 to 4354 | 0.8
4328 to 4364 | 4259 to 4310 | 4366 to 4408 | -3.9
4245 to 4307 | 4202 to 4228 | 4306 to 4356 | 6.1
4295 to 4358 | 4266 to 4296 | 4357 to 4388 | 3.2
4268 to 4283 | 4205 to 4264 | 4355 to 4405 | 1.1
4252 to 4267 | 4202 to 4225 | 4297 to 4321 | -0.5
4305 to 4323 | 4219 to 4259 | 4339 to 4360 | 2.4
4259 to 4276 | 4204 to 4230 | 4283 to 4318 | -0.6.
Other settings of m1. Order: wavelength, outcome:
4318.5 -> 62.25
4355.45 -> 58.74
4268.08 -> 54.29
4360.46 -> 62.13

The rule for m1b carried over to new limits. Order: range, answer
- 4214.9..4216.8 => 58.2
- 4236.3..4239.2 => 52.9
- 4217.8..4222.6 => 60.2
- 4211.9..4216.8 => 59.4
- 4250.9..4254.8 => 54.2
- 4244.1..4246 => 55.4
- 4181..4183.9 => 57.9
